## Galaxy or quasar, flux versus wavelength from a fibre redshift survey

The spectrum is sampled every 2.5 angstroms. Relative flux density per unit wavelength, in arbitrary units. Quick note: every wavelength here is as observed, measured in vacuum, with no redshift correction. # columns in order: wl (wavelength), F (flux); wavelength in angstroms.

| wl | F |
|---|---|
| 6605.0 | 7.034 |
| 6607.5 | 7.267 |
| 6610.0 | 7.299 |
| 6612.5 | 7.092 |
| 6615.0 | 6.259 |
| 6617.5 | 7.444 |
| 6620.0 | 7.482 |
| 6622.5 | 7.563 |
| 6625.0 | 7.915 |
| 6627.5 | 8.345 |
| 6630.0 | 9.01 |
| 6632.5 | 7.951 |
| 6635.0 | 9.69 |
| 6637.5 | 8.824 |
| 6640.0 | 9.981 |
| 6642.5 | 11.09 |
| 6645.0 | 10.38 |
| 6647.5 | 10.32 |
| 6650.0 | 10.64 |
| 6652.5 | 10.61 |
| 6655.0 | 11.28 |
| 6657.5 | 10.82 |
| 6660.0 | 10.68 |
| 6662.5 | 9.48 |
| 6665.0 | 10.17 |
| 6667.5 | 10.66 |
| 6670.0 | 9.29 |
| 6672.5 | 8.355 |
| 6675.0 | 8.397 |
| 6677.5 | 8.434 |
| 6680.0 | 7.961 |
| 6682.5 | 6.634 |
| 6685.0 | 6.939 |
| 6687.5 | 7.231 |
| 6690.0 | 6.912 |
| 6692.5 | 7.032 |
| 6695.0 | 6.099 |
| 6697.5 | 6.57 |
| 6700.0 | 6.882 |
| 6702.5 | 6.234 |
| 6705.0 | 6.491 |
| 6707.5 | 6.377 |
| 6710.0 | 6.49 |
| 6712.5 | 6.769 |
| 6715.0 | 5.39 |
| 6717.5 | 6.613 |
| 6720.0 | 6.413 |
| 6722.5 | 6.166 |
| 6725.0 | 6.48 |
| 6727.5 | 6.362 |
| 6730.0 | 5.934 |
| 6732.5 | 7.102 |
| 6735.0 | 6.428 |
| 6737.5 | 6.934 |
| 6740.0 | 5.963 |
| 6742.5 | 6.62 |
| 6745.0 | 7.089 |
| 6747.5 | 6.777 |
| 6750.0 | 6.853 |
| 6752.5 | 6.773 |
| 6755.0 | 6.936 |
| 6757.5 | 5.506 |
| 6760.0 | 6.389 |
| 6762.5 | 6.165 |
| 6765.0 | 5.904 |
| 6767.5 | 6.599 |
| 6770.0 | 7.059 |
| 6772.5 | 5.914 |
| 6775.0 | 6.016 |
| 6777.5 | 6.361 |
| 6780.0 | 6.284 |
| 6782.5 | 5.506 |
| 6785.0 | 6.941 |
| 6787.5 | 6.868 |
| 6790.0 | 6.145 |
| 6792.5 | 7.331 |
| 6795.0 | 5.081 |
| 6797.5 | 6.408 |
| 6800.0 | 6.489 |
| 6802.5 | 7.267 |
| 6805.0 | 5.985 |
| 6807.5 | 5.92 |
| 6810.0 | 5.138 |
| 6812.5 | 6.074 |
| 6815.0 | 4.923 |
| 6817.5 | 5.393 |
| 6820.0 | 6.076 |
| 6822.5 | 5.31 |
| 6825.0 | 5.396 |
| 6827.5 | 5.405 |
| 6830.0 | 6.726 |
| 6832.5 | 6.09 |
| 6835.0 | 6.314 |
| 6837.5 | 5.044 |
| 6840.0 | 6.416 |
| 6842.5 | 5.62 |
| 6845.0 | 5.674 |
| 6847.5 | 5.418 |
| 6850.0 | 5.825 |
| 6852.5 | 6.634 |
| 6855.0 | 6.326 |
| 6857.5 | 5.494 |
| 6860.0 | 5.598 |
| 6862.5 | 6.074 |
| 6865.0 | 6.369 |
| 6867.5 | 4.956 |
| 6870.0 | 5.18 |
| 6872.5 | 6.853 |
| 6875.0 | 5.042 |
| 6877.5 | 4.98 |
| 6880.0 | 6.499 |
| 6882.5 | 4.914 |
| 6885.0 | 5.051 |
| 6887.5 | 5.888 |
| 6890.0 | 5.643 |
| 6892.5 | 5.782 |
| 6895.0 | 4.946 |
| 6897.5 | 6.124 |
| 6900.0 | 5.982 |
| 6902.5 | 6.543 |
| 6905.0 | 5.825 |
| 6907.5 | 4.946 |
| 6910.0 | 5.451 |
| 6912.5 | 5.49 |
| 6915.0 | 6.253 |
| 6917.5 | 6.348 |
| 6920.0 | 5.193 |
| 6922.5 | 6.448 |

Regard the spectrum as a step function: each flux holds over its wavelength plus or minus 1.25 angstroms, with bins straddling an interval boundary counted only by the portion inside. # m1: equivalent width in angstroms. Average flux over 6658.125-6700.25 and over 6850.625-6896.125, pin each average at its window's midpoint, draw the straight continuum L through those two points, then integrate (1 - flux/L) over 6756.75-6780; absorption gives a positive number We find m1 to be 2.6 angstroms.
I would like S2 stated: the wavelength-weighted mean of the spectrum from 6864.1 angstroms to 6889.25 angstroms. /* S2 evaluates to 5.56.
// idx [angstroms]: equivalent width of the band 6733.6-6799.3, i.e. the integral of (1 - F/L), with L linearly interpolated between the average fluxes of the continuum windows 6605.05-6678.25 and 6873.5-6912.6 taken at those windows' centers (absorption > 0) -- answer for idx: 8.0 angstroms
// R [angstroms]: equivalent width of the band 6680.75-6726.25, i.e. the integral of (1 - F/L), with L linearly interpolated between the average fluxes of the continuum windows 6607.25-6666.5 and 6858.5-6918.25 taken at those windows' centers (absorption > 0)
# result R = 9.1 angstroms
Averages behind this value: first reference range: 9.1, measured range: 6.56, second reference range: 5.69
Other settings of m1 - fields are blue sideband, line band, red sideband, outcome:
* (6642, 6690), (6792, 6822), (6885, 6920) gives 5.2 angstroms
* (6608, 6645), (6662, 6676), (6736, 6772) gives -3.0 angstroms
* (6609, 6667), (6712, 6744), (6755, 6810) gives 4.2 angstroms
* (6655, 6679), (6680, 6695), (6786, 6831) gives 3.6 angstroms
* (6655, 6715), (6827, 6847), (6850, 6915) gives 1.0 angstroms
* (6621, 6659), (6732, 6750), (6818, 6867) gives 2.4 angstroms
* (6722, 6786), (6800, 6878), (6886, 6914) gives 2.5 angstroms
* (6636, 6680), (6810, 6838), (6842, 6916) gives 4.4 angstroms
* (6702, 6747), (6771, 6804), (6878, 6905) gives -1.0 angstroms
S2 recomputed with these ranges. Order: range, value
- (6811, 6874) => 5.8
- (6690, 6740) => 6.46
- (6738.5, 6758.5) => 6.58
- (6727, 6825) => 6.27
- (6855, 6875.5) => 5.76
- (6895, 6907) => 5.92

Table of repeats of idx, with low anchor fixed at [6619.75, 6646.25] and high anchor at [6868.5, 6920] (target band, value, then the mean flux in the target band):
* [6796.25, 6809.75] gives 1.01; 6.32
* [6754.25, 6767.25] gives 2.09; 6.18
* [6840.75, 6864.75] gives 1.20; 5.88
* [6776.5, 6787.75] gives 1.18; 6.35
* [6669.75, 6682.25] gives 0.25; 8.27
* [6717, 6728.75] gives 2.17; 6.39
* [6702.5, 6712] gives 1.88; 6.45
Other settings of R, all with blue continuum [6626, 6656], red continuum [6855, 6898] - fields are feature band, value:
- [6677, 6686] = 1.7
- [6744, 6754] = 1.3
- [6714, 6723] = 2.4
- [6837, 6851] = 1.1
